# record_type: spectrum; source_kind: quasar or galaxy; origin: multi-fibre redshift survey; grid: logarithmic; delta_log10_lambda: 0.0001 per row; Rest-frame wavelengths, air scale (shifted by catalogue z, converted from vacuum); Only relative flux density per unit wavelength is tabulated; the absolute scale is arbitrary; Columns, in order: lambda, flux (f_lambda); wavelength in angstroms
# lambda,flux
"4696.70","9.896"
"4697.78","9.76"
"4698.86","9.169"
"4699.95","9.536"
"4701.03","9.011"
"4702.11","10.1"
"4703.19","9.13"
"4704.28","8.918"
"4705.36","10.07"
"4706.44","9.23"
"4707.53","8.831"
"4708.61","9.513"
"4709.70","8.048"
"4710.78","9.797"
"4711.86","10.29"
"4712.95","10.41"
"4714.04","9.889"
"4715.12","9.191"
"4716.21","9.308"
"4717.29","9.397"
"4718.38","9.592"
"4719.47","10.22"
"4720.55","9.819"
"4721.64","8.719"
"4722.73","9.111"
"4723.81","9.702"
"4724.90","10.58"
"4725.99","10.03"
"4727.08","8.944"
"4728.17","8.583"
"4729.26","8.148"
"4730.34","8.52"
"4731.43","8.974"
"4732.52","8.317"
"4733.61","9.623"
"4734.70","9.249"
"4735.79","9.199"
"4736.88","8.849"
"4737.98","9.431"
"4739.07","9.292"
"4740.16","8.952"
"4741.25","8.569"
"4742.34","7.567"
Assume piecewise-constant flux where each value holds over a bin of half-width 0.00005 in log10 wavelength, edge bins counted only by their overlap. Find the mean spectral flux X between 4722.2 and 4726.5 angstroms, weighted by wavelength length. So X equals 9.86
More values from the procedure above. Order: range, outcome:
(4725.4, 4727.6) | 9.5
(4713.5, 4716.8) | 9.48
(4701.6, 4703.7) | 9.63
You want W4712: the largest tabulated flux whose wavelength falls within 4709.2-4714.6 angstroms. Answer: 10.41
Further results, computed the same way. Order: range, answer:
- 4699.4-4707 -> 10.1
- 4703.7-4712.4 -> 10.29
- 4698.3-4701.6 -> 9.536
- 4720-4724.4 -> 9.819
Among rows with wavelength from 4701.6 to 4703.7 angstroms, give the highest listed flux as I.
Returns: 10.1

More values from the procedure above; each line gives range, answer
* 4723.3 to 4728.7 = 10.58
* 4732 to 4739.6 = 9.623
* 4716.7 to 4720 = 10.22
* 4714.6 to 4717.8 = 9.397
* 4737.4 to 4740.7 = 9.431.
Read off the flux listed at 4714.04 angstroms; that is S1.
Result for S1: 9.889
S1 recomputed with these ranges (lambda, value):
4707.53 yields 8.831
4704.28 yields 8.918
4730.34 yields 8.52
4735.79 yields 9.199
